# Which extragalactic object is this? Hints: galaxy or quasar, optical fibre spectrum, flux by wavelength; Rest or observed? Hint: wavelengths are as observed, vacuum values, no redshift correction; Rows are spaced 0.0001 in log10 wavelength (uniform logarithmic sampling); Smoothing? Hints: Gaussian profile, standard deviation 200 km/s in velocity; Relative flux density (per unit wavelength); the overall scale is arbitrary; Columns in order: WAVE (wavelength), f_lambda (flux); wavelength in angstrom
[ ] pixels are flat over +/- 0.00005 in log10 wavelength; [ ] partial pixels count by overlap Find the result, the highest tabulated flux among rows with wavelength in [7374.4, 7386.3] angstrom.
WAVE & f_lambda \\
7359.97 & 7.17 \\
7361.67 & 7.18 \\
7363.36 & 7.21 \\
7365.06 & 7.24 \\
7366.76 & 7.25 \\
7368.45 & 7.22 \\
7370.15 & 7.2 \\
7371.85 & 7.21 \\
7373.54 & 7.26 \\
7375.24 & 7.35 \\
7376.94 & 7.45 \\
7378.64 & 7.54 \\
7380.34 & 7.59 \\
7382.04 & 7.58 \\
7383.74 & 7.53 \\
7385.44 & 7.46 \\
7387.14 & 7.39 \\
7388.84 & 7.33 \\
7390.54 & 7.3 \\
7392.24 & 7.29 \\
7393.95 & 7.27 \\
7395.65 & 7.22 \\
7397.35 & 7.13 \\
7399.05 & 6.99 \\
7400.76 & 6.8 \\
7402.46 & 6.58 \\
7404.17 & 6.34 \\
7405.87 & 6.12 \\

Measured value 7.59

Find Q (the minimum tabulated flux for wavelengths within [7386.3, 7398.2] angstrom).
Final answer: 7.13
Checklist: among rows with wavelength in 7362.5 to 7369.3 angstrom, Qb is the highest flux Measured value 7.25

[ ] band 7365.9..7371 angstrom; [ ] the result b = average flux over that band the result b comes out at 7.22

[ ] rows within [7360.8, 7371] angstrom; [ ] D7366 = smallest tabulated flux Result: 7.18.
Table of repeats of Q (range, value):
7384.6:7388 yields 7.39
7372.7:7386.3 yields 7.26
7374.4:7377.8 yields 7.35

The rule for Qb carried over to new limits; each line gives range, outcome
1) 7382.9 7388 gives 7.53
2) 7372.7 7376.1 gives 7.35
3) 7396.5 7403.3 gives 7.13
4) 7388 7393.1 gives 7.33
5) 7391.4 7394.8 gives 7.29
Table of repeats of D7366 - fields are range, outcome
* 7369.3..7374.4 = 7.2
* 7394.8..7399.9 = 6.99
